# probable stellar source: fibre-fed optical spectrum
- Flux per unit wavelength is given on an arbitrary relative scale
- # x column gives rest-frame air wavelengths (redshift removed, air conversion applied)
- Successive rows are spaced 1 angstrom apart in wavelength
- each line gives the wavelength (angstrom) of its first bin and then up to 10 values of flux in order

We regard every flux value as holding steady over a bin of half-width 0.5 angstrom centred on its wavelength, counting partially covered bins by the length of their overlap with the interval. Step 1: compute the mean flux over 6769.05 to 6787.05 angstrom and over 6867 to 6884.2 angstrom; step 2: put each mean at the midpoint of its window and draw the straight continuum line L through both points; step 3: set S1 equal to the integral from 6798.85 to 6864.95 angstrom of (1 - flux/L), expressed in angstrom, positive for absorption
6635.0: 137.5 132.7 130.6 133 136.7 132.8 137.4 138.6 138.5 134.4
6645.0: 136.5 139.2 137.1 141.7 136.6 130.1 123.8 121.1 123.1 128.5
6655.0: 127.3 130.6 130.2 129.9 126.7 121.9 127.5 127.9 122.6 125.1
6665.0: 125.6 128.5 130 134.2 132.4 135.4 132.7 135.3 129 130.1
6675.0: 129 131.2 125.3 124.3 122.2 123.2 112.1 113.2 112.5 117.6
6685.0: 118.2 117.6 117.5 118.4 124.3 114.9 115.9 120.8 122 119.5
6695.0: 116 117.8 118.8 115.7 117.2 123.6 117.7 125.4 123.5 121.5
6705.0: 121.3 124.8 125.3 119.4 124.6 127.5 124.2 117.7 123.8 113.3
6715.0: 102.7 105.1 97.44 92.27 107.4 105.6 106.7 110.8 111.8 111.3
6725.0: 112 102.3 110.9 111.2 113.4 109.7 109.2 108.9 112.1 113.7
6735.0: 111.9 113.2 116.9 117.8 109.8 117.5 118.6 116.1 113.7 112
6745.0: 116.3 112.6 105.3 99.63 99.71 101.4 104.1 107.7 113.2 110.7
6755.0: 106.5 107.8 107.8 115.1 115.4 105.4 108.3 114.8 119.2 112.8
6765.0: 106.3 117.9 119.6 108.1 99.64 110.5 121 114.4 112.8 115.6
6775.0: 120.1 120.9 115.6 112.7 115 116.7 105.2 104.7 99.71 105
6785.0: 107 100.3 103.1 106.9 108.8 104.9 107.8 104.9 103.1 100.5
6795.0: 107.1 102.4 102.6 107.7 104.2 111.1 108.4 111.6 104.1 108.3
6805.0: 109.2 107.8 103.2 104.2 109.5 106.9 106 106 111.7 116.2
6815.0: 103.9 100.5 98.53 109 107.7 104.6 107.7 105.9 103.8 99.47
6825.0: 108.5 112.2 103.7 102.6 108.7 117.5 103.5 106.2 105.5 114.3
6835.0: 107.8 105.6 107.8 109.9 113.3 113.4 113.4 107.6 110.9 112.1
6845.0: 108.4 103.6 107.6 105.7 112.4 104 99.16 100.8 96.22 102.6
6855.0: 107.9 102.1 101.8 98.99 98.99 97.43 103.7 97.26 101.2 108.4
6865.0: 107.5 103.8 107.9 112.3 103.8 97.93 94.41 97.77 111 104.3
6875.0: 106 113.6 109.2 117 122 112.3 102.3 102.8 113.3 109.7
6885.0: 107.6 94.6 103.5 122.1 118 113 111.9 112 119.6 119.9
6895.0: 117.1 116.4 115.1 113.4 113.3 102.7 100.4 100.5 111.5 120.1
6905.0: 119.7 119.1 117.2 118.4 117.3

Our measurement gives 1.75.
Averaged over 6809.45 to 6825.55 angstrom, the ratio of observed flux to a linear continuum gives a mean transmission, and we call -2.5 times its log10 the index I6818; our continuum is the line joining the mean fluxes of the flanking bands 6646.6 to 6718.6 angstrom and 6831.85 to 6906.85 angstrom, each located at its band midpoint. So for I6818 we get 0.06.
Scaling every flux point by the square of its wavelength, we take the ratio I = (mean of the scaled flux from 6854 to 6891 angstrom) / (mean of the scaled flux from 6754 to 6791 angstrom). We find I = 1.0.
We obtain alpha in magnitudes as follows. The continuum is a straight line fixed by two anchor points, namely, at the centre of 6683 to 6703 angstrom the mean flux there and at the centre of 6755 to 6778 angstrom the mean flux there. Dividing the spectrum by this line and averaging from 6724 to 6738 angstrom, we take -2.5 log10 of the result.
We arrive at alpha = 0.04 mag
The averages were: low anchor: 119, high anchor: 113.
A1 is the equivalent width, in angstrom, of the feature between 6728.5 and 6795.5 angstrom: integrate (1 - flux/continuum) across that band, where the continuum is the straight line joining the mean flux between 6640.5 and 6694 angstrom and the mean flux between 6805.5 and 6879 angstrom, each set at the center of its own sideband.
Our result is 3.1 angstrom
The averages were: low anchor 127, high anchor 106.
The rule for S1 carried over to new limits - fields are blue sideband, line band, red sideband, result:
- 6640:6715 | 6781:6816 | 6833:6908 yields 2.6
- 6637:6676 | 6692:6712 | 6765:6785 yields 0.4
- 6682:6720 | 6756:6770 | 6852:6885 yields 0.2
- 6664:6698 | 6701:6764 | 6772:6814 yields 2.1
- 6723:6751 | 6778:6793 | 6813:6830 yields 0.2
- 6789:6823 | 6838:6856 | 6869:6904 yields 0.2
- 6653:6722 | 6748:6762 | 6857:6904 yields 1.0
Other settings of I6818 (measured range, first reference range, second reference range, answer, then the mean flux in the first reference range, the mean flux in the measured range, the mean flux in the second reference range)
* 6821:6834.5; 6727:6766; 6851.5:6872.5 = -0.02 mag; 111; 107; 102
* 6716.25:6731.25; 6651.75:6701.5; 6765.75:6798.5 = 0.09 mag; 124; 107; 109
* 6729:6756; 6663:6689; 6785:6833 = 0.05 mag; 125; 111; 106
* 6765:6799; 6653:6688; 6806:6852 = 0.04 mag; 126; 109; 107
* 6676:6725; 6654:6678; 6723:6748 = 0.03 mag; 129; 117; 112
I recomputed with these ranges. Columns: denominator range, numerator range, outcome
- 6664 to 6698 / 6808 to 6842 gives 0.91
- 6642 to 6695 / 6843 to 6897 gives 0.90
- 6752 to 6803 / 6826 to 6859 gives 0.99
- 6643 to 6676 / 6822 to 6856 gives 0.87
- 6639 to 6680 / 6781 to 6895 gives 0.86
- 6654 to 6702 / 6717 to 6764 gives 0.91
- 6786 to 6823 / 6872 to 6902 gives 1.07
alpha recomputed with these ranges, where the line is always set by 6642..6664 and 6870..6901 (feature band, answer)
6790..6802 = 0.119 mag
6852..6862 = 0.120 mag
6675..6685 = 0.065 mag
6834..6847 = 0.043 mag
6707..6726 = 0.118 mag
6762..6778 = 0.055 mag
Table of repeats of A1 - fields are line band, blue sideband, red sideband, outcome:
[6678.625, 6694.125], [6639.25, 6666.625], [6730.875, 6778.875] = 0.8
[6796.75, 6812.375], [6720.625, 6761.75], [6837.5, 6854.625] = 0.2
